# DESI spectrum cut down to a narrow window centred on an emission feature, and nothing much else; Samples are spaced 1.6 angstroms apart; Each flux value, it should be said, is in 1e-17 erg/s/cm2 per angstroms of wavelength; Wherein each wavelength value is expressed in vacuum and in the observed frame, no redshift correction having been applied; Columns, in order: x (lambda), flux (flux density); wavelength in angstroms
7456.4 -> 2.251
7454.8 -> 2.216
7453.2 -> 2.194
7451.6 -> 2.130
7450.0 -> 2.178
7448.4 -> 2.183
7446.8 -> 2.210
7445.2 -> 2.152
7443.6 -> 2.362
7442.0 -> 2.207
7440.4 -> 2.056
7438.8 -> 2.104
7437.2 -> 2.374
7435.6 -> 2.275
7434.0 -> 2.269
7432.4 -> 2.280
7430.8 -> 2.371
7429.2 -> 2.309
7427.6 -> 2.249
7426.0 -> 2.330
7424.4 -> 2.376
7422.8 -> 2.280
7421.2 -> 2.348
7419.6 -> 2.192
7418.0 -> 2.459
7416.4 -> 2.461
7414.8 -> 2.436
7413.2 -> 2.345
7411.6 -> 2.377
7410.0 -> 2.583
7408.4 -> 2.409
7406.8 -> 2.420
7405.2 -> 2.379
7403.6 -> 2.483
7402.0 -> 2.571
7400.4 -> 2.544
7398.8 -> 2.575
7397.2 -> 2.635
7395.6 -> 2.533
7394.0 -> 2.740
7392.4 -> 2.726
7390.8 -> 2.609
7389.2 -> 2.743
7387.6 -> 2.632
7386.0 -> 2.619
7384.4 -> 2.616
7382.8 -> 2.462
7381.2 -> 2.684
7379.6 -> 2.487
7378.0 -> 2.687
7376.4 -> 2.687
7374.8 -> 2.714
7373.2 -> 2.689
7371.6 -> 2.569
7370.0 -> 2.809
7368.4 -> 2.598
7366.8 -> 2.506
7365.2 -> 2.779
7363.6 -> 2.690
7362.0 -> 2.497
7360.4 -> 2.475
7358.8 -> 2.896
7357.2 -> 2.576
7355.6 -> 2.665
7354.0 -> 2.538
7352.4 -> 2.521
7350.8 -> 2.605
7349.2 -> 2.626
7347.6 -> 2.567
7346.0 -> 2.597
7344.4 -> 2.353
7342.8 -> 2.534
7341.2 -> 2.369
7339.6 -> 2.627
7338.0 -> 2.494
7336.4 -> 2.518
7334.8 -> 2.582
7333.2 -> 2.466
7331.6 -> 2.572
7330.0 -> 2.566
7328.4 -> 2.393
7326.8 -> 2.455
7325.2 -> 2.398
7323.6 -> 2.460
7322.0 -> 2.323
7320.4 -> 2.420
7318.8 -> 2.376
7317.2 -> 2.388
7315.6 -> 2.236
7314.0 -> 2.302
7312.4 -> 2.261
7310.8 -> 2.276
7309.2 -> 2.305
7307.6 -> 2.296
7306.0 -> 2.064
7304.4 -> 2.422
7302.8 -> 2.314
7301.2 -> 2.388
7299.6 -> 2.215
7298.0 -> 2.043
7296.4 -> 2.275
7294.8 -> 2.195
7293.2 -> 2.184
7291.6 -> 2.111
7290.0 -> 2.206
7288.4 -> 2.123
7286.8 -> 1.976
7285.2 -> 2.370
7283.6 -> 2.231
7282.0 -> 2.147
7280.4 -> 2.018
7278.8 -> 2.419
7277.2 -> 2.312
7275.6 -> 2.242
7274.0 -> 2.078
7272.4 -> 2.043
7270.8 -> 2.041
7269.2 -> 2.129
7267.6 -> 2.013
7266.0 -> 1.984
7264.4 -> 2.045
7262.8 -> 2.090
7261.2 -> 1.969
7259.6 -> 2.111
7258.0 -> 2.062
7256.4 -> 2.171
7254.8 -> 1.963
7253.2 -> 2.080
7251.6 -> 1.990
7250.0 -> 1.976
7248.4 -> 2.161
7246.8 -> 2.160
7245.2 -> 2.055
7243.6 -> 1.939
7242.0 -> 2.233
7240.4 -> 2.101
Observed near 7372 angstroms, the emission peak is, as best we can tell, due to Mg II 2798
